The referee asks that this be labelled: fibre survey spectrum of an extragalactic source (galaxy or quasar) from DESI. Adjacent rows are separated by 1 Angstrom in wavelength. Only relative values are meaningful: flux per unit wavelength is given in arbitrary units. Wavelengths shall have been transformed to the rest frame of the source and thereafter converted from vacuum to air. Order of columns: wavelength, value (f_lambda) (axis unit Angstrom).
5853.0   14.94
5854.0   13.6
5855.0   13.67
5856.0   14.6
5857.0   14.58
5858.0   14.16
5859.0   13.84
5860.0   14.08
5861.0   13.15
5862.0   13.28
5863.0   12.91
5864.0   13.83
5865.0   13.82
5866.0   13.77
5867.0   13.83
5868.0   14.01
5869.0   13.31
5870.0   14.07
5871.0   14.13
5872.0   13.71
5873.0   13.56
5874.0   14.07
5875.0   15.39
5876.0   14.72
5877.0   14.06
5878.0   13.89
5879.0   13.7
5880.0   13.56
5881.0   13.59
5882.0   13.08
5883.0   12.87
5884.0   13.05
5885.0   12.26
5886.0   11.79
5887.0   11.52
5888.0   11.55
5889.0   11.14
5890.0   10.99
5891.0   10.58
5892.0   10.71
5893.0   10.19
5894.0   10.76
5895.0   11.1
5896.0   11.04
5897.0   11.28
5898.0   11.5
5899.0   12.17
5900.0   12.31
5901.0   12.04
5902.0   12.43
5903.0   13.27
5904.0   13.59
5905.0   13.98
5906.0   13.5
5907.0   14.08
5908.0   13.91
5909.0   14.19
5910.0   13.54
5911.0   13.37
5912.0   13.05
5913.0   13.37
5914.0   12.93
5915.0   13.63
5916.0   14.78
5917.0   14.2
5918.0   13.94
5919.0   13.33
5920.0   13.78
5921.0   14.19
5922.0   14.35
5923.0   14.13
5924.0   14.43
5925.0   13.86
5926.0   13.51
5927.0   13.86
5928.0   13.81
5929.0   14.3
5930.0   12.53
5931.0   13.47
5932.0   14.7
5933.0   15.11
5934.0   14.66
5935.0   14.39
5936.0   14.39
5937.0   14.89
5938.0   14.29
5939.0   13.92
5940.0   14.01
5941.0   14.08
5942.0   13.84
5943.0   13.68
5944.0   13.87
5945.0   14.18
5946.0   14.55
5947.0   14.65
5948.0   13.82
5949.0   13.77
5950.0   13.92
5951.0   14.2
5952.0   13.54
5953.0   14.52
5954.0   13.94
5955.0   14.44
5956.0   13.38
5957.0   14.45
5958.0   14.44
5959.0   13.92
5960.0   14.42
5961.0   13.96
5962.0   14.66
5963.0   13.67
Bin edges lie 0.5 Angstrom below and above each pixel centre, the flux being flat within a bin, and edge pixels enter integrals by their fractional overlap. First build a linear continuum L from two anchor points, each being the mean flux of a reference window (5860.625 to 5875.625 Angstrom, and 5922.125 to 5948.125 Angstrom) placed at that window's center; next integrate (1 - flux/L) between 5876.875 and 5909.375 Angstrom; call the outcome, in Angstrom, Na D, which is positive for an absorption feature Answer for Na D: 3.6 Angstrom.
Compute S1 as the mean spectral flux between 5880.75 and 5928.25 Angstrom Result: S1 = 12.8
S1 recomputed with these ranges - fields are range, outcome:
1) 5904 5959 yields 14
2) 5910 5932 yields 13.8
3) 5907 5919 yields 13.7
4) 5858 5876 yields 13.8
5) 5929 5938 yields 14.3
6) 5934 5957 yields 14.1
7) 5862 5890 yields 13.3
